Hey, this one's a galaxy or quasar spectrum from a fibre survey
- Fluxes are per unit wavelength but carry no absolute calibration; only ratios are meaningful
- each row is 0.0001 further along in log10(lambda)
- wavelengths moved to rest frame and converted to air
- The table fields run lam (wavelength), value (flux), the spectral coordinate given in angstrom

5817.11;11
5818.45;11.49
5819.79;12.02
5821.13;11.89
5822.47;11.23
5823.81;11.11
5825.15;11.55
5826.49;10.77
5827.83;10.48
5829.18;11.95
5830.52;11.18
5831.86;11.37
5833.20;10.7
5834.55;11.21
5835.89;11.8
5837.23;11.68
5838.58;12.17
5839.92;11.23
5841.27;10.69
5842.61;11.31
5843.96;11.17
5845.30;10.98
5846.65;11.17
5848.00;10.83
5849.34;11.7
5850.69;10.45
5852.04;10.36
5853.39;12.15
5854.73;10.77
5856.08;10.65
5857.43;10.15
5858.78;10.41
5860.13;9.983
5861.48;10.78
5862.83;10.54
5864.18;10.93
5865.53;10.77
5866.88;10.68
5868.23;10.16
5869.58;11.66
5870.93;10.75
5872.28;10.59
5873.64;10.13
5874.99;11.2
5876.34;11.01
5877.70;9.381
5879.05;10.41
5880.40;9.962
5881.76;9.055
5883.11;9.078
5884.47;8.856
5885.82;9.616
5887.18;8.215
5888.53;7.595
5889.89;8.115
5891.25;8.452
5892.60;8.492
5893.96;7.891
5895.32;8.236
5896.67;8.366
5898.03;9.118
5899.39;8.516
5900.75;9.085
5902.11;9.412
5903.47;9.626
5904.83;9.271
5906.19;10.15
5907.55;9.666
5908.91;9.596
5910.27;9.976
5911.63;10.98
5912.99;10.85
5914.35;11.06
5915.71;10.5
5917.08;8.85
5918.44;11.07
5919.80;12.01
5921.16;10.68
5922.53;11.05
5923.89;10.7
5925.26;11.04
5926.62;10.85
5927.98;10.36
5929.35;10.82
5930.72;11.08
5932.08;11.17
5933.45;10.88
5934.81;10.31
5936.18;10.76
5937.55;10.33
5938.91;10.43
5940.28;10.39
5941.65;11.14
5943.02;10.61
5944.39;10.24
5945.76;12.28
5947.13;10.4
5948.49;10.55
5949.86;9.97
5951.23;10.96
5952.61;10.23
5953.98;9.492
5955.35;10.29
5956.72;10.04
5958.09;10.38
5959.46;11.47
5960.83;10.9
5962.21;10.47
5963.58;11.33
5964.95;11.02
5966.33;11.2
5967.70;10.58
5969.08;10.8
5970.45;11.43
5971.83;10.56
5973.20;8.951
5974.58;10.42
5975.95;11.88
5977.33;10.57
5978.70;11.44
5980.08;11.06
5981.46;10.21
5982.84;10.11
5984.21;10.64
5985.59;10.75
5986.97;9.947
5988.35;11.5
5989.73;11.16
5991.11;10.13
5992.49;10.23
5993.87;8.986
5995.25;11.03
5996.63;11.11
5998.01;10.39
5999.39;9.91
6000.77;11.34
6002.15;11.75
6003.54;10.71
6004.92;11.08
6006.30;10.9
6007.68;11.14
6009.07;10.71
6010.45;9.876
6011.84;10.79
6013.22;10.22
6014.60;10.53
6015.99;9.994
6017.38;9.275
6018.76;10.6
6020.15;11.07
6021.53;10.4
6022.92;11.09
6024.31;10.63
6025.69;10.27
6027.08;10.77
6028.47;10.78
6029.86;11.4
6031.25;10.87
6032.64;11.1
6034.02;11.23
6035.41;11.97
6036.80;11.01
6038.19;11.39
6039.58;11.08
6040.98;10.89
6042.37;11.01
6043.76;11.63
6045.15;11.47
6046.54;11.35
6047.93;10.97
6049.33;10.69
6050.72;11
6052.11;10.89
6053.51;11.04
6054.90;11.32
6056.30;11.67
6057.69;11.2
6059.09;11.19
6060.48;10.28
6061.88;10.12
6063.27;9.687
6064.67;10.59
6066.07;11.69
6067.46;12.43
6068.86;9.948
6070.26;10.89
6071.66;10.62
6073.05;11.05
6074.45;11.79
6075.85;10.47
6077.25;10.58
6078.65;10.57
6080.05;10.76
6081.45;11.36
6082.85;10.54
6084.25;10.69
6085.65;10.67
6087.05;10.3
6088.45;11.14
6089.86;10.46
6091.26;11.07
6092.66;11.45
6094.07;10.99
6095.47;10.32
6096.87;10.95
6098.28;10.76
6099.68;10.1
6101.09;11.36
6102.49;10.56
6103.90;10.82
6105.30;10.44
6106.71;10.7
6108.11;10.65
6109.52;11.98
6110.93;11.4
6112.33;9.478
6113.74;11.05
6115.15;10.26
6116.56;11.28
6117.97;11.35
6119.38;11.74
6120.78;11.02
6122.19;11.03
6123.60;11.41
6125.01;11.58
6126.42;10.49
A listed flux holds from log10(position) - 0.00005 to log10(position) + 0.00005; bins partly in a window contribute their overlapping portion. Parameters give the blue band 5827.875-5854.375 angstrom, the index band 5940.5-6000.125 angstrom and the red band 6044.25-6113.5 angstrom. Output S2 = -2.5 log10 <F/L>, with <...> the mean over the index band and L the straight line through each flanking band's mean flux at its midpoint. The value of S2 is 0.04 mag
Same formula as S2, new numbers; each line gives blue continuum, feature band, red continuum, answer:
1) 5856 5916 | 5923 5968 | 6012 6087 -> -0.05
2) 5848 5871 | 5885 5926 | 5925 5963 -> 0.12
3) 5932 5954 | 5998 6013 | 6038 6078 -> 0.00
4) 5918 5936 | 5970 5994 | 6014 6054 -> 0.03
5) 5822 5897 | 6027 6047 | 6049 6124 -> -0.04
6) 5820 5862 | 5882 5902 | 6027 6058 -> 0.28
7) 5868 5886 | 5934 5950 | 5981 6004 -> -0.03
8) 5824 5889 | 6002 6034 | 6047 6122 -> 0.01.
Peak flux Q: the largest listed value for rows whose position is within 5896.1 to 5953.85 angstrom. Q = 12.28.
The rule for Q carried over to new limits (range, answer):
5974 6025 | 11.88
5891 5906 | 9.626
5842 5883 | 12.15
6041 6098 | 12.43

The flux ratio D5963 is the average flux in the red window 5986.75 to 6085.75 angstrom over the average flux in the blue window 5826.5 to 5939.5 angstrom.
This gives 1.05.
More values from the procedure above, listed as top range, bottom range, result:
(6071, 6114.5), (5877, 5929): 1.12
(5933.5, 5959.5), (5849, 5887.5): 1.02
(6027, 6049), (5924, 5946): 1.04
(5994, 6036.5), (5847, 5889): 1.04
